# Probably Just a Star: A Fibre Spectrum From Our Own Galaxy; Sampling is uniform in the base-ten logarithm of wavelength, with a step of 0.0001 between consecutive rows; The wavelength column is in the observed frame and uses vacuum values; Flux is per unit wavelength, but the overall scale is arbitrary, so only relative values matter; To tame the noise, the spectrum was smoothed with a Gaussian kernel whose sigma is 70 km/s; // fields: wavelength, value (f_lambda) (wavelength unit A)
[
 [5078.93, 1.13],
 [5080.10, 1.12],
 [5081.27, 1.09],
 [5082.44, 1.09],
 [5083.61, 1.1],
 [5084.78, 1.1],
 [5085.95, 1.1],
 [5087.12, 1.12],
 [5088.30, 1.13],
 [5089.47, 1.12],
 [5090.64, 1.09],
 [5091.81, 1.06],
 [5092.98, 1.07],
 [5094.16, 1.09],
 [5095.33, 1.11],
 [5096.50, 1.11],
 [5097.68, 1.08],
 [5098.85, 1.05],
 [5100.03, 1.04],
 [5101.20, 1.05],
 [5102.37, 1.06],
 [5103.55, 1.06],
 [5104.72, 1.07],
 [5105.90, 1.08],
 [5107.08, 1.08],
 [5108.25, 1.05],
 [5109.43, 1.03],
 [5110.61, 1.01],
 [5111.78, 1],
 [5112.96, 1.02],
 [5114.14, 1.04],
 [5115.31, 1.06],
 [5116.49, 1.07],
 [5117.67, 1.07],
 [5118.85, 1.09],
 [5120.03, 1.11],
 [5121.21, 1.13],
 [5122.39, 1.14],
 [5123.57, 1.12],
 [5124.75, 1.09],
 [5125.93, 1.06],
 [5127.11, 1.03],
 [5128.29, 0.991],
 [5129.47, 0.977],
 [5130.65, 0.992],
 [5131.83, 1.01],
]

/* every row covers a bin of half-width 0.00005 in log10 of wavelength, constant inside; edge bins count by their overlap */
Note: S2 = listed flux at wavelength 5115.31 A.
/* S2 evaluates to 1.06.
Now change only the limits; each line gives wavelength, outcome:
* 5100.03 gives 1.04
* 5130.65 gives 0.992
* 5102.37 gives 1.06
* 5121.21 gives 1.13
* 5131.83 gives 1.01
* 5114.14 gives 1.04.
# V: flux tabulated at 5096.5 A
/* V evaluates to 1.11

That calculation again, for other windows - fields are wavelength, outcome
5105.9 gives 1.08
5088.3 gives 1.13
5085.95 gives 1.1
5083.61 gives 1.1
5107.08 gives 1.08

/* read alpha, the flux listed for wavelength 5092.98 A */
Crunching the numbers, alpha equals 1.07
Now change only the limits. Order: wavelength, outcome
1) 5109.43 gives 1.03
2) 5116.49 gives 1.07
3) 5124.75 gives 1.09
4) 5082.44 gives 1.09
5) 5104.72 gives 1.07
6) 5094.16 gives 1.09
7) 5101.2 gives 1.05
